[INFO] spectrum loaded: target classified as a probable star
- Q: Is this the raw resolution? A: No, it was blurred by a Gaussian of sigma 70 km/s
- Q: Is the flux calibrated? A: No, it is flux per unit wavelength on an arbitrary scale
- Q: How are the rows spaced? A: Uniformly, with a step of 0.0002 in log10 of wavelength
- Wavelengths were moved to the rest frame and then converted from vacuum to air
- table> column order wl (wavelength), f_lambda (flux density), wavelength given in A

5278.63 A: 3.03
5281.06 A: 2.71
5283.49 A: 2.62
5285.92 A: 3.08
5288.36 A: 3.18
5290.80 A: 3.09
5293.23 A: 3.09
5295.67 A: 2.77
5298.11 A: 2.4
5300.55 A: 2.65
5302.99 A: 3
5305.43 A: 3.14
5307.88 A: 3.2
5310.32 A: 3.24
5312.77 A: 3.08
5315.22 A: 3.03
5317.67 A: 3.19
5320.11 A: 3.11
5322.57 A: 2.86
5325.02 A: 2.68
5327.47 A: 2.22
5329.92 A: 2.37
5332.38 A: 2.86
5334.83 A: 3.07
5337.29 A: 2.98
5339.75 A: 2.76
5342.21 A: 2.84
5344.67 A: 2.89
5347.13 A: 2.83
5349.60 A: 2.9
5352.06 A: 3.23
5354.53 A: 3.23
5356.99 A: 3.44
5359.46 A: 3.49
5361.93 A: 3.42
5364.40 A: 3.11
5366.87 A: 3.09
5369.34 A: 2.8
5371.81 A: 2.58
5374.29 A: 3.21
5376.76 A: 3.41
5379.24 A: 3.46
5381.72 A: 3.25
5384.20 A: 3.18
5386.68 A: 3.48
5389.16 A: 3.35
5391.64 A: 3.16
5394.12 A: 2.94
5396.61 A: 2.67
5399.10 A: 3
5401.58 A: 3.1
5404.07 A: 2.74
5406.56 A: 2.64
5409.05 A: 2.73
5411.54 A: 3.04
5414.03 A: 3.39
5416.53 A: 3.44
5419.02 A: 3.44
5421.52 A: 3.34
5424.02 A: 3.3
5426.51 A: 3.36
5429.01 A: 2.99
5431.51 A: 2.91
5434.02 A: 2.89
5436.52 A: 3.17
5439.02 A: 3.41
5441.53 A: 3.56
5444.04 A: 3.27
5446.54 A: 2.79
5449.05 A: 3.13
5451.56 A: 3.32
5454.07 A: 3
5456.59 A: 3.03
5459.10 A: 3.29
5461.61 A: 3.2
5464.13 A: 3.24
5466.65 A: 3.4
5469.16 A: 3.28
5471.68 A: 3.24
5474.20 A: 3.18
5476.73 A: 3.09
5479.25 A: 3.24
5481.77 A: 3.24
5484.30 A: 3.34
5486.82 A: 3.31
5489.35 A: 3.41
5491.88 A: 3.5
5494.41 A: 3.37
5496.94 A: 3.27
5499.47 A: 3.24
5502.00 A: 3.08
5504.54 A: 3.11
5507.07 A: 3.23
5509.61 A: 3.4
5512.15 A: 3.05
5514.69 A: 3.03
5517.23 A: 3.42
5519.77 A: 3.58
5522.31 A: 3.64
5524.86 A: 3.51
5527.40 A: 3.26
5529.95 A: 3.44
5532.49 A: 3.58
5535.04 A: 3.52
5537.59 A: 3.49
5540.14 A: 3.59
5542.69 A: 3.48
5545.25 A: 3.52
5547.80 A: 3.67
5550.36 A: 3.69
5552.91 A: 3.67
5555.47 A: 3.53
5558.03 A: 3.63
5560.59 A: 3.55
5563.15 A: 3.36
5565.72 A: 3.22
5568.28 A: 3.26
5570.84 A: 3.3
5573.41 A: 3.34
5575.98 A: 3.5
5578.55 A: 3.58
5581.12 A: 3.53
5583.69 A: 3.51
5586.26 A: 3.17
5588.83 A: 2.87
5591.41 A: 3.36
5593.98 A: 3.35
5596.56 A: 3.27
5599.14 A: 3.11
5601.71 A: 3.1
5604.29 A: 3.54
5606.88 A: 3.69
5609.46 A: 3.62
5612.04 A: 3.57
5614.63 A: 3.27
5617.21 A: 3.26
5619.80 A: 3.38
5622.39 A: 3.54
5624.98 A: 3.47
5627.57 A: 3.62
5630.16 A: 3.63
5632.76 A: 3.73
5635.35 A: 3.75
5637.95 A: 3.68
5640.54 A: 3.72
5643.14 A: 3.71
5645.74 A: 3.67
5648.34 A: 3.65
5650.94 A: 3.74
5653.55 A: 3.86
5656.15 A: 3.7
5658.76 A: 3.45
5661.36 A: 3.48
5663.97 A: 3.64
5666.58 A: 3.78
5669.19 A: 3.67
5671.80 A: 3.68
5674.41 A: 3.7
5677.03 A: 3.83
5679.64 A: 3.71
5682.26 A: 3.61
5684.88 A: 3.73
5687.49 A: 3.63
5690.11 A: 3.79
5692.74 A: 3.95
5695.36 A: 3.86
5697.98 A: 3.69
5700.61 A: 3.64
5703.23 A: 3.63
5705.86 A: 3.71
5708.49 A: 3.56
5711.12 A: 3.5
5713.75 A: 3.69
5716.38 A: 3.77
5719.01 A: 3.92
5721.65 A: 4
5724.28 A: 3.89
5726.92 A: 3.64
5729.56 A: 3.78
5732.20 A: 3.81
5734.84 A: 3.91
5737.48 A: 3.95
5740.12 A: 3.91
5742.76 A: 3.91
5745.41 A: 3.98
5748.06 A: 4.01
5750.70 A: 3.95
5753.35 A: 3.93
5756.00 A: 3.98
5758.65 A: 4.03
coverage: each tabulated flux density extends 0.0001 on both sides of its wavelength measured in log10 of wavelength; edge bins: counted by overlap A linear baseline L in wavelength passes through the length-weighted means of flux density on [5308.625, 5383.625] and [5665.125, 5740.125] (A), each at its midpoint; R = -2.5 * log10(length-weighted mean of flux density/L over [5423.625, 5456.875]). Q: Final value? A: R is 0.022 mag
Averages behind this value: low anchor 3.02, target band 3.15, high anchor 3.75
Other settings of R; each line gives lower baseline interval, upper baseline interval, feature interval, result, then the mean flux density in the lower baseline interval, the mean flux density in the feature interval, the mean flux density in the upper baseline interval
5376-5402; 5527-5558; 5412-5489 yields 0.03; 3.18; 3.23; 3.55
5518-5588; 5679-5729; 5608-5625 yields 0.04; 3.48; 3.45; 3.73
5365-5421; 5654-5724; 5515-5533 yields -0.03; 3.1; 3.46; 3.71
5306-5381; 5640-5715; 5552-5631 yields 0.03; 3.02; 3.41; 3.69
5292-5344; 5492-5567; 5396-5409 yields 0.10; 2.88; 2.83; 3.42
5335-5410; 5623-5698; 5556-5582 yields 0.02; 3.06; 3.43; 3.69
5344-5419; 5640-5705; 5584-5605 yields 0.10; 3.11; 3.23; 3.7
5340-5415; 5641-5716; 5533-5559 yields -0.05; 3.08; 3.58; 3.69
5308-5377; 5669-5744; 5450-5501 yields 0.01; 2.99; 3.26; 3.76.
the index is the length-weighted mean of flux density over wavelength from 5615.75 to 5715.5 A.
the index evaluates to 3.66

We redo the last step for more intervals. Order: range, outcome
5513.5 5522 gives 3.38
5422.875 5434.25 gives 3.11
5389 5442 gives 3.11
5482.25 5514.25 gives 3.27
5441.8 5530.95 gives 3.26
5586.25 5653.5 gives 3.49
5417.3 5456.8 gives 3.19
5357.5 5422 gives 3.13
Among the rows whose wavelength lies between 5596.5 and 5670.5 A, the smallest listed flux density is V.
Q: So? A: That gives 3.1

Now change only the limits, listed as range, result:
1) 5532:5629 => 2.87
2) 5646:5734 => 3.45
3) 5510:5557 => 3.03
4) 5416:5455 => 2.79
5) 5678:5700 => 3.61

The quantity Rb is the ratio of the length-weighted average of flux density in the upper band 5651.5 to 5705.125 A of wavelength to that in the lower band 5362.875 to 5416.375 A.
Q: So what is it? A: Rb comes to 1.2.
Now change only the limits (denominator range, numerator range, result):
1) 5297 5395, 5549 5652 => 1.15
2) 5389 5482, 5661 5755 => 1.20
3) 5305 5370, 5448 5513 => 1.08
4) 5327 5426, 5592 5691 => 1.17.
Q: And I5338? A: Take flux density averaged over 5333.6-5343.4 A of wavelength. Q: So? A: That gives 2.91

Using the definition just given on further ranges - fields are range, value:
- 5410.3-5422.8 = 3.33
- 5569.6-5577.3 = 3.38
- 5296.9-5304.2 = 2.68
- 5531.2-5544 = 3.53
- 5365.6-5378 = 3.02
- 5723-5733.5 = 3.78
